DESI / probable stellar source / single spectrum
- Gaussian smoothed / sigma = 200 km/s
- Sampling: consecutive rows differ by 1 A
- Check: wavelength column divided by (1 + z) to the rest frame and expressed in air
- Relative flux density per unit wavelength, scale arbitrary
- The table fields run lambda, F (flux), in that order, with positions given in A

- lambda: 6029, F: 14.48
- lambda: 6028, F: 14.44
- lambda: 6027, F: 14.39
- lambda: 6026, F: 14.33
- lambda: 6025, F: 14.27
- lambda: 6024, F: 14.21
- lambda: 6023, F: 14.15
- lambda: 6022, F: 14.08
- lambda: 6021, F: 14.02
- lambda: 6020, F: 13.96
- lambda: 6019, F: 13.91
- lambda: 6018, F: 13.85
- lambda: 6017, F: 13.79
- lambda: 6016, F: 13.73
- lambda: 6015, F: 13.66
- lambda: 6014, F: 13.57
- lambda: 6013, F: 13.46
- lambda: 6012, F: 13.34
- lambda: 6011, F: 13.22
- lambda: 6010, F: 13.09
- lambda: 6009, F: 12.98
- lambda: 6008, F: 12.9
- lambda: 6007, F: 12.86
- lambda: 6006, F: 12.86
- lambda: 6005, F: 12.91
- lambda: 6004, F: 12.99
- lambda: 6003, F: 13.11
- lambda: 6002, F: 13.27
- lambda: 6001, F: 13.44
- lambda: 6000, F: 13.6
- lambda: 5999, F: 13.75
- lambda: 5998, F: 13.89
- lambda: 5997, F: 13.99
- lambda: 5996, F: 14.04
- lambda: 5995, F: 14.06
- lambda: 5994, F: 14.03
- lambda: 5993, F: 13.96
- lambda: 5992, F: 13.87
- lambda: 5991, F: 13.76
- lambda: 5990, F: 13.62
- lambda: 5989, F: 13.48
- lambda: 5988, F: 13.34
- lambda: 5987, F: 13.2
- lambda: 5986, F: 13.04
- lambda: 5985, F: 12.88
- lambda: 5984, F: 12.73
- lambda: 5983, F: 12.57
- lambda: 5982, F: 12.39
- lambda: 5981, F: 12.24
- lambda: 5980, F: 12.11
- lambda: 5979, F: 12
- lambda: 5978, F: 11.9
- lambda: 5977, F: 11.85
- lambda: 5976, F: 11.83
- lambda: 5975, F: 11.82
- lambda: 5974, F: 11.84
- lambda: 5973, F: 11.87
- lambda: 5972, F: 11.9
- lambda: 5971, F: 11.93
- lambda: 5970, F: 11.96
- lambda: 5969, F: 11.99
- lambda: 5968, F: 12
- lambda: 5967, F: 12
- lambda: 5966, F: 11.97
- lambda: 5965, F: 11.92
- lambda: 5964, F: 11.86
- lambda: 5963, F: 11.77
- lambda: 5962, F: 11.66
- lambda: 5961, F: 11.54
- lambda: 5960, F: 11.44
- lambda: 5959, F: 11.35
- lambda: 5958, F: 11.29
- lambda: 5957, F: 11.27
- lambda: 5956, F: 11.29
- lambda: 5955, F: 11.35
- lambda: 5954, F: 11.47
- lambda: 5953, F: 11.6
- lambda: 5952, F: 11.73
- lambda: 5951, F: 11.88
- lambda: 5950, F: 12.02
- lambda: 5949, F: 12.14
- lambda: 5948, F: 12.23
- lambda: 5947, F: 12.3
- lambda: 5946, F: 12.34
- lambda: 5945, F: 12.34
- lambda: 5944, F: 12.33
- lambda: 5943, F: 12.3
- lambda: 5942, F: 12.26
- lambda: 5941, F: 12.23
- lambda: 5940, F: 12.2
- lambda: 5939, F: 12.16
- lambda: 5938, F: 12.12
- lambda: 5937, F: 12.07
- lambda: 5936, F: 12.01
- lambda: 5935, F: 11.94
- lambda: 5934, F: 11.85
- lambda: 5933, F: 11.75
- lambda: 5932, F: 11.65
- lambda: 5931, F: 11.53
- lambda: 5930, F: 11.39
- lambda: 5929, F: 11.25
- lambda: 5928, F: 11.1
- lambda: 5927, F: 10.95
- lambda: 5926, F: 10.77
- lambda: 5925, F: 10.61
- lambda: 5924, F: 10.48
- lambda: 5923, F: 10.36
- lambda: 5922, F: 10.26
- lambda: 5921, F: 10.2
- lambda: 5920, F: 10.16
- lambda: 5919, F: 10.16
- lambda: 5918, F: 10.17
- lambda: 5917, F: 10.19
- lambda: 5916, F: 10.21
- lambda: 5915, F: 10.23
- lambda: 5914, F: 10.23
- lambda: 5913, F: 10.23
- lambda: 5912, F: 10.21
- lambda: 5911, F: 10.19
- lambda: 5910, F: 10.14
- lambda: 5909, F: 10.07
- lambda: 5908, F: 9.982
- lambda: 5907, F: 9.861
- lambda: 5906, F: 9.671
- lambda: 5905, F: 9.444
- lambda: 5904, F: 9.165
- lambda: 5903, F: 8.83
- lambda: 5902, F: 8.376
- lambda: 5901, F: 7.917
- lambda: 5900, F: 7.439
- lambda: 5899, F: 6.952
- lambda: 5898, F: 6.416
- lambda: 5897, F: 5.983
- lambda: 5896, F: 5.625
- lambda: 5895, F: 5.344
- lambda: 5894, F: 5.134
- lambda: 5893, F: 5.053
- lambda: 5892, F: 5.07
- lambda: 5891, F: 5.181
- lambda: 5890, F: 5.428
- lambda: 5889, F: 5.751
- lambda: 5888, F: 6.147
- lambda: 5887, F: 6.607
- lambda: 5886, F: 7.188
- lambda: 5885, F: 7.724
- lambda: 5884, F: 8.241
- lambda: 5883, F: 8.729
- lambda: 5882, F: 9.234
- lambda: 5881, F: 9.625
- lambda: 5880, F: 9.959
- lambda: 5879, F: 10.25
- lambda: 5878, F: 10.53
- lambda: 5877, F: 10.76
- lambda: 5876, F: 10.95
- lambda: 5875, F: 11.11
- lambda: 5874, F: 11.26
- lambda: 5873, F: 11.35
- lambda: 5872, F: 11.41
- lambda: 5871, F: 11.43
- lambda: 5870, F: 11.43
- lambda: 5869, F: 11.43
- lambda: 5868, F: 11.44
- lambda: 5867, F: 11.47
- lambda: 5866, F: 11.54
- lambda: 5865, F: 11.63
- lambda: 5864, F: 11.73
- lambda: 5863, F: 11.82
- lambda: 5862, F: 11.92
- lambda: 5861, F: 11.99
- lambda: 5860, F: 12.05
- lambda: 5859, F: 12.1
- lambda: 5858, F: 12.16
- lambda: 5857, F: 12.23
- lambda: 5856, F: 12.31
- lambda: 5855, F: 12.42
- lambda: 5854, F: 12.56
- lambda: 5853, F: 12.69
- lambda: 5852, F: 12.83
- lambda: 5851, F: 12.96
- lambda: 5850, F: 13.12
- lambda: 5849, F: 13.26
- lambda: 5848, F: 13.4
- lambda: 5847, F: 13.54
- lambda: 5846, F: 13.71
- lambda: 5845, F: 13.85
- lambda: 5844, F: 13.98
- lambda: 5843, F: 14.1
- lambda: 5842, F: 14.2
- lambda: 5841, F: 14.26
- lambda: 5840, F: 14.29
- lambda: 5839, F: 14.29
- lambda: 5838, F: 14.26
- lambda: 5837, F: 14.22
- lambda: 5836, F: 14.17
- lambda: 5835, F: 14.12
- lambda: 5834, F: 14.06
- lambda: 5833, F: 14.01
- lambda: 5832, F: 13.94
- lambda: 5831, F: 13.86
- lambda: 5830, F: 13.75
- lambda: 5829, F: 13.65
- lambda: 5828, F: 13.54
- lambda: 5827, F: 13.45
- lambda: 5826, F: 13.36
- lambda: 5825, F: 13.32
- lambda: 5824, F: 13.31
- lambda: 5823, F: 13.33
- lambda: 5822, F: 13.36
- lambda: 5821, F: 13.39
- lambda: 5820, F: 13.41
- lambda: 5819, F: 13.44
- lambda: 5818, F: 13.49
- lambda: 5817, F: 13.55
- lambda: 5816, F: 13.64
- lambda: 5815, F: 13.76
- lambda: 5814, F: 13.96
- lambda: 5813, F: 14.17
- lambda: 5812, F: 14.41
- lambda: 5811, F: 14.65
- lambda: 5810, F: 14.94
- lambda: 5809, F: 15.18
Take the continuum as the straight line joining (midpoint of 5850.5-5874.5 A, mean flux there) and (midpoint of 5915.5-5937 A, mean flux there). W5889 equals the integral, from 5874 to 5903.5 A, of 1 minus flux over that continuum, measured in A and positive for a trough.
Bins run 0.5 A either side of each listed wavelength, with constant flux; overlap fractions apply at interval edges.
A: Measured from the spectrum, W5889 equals 9.81 A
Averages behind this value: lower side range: 11.9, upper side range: 10.9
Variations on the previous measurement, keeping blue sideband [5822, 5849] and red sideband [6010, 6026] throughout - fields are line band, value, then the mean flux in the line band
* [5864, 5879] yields 2.8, 11.2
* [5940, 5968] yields 4.0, 11.9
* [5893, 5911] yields 7.6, 8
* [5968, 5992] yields 2.3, 12.5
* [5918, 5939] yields 4.1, 11.1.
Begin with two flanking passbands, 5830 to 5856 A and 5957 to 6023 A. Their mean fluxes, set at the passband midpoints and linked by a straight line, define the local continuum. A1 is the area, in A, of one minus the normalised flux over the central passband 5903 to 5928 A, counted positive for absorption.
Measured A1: 5.8 A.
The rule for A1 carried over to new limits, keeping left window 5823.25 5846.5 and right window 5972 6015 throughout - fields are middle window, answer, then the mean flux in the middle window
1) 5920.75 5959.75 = 5.0 A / 11.6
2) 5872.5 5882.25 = 2.2 A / 10.5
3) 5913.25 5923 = 2.3 A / 10.2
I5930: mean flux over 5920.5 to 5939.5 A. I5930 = 11.3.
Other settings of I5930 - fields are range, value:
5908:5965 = 11.3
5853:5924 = 9.6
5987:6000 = 13.8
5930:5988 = 12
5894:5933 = 9.54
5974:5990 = 12.5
